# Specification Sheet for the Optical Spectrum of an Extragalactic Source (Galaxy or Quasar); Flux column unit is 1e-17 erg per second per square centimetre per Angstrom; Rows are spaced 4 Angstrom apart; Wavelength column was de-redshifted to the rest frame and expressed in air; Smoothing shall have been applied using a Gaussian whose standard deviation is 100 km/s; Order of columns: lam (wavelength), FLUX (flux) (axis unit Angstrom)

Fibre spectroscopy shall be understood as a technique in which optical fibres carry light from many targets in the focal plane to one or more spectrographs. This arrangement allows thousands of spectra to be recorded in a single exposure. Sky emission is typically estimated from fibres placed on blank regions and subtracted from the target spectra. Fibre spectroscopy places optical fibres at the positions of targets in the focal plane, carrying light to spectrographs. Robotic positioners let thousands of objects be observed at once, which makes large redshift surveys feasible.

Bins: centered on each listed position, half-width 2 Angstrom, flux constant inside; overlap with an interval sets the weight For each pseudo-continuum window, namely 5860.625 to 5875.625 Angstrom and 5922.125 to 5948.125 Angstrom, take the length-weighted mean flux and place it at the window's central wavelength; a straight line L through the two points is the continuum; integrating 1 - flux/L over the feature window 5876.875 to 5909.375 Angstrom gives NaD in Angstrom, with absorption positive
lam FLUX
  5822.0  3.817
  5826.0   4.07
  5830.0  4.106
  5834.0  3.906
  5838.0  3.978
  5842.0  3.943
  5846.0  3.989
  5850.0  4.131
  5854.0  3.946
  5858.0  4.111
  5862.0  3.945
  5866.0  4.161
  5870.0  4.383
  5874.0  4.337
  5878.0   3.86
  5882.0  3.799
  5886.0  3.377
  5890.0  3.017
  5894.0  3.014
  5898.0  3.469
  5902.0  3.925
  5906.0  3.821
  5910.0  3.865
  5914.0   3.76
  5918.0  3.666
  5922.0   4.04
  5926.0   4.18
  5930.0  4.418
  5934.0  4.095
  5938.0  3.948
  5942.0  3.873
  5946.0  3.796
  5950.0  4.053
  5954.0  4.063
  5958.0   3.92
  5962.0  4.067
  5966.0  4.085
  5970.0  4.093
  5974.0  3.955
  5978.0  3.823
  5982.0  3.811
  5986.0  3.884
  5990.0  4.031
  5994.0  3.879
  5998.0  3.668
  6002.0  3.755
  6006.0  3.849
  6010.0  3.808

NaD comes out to 4.8 Angstrom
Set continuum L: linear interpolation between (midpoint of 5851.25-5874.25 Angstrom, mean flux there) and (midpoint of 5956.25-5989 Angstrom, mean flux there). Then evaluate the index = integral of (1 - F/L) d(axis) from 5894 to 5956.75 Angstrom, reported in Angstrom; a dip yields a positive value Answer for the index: 2.0 Angstrom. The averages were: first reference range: 4.13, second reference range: 3.96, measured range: 3.9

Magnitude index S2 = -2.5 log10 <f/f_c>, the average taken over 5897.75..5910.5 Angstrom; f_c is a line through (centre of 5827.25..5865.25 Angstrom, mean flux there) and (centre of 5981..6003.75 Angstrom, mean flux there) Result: 0.04 mag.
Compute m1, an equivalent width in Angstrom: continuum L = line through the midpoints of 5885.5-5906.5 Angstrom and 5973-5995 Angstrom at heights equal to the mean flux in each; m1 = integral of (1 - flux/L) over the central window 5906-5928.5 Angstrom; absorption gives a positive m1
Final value -2.4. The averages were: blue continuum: 3.41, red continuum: 3.9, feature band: 3.91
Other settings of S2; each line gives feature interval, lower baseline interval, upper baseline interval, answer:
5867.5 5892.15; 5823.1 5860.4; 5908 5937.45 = 0.06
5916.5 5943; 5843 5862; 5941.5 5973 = -0.01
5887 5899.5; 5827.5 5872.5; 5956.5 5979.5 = 0.26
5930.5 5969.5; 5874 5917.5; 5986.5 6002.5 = -0.07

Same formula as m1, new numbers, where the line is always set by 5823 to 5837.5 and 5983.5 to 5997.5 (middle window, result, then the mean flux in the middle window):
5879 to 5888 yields 0.8 Angstrom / 3.62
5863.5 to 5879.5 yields -0.8 Angstrom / 4.19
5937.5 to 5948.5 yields 0.2 Angstrom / 3.87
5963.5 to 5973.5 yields -0.4 Angstrom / 4.07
